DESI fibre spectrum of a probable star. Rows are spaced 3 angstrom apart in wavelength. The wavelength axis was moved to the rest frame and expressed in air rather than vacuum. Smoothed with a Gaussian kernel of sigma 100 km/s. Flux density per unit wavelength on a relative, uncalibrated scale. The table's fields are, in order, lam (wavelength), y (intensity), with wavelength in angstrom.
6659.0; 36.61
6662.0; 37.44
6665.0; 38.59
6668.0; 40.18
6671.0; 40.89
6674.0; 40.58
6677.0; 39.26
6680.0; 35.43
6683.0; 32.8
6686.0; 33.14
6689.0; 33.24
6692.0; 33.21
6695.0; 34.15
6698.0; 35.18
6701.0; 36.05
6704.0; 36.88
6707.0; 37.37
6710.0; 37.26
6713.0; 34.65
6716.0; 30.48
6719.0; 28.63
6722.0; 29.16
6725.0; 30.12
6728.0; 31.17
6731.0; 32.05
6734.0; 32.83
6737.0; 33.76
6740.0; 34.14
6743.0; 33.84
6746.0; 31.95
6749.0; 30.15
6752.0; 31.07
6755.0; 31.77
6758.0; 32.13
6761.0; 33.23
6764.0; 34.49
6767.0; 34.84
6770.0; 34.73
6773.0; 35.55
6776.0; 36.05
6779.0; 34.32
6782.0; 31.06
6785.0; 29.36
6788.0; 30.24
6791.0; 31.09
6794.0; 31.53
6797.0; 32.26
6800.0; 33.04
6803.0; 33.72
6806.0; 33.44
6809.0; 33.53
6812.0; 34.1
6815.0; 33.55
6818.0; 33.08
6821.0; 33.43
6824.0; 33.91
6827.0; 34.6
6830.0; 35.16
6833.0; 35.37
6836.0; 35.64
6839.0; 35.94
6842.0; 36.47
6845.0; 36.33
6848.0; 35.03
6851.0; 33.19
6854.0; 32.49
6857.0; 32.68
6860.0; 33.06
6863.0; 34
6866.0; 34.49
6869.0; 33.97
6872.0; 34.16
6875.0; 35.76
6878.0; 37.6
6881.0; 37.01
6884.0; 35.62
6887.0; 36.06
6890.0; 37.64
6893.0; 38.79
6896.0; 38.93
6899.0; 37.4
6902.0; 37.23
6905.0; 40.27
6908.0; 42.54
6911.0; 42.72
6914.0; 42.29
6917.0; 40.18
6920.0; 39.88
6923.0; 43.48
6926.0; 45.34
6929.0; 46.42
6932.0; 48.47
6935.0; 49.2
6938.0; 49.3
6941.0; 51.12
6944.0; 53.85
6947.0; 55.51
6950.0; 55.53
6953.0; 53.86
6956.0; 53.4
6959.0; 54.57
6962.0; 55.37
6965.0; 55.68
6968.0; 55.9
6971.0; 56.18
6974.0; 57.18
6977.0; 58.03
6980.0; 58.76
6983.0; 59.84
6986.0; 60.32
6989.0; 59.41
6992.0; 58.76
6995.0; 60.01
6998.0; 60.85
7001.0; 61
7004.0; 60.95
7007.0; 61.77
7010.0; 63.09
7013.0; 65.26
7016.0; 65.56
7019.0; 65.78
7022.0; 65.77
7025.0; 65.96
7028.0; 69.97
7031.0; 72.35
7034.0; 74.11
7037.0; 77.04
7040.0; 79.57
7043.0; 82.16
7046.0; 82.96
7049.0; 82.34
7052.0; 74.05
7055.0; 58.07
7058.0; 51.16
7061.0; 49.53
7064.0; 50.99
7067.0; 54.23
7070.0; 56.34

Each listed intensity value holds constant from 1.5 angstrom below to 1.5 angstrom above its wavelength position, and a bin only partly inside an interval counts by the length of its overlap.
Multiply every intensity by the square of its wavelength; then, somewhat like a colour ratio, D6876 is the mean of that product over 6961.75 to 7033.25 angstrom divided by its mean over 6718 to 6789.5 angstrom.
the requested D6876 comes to 2.04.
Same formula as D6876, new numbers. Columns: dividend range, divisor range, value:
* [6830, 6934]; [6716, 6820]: 1.20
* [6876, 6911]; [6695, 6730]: 1.21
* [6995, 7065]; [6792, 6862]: 2.09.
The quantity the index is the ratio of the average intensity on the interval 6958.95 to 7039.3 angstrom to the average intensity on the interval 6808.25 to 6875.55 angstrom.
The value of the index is 1.82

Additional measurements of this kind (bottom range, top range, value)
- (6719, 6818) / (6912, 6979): 1.56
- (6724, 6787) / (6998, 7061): 2.08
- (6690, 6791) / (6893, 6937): 1.28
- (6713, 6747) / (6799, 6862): 1.08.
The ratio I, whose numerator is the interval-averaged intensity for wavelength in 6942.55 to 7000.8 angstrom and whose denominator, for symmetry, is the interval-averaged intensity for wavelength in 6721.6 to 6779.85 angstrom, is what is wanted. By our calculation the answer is 1.73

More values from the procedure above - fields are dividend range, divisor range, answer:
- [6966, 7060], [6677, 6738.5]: 1.94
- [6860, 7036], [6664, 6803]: 1.51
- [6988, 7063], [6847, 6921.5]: 1.80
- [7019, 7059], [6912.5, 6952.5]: 1.50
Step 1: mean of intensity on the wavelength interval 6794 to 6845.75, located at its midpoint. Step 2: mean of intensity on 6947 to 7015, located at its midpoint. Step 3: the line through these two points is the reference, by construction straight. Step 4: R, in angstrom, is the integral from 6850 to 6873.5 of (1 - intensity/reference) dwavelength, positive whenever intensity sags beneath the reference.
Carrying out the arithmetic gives 4.1 angstrom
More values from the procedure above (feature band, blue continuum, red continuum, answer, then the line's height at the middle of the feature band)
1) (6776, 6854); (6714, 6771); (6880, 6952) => 7.04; 36.9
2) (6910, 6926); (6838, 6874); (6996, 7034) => 1.49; 46.3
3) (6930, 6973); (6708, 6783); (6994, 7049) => 4.65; 59.8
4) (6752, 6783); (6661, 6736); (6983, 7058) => 5.97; 41.8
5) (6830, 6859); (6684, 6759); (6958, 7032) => 6.87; 45.6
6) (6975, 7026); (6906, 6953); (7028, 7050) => 4.05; 67.2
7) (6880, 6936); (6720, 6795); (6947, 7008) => 9.96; 49.8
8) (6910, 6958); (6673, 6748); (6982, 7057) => 8.21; 58.1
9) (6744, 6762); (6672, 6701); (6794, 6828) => 1.36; 34.3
